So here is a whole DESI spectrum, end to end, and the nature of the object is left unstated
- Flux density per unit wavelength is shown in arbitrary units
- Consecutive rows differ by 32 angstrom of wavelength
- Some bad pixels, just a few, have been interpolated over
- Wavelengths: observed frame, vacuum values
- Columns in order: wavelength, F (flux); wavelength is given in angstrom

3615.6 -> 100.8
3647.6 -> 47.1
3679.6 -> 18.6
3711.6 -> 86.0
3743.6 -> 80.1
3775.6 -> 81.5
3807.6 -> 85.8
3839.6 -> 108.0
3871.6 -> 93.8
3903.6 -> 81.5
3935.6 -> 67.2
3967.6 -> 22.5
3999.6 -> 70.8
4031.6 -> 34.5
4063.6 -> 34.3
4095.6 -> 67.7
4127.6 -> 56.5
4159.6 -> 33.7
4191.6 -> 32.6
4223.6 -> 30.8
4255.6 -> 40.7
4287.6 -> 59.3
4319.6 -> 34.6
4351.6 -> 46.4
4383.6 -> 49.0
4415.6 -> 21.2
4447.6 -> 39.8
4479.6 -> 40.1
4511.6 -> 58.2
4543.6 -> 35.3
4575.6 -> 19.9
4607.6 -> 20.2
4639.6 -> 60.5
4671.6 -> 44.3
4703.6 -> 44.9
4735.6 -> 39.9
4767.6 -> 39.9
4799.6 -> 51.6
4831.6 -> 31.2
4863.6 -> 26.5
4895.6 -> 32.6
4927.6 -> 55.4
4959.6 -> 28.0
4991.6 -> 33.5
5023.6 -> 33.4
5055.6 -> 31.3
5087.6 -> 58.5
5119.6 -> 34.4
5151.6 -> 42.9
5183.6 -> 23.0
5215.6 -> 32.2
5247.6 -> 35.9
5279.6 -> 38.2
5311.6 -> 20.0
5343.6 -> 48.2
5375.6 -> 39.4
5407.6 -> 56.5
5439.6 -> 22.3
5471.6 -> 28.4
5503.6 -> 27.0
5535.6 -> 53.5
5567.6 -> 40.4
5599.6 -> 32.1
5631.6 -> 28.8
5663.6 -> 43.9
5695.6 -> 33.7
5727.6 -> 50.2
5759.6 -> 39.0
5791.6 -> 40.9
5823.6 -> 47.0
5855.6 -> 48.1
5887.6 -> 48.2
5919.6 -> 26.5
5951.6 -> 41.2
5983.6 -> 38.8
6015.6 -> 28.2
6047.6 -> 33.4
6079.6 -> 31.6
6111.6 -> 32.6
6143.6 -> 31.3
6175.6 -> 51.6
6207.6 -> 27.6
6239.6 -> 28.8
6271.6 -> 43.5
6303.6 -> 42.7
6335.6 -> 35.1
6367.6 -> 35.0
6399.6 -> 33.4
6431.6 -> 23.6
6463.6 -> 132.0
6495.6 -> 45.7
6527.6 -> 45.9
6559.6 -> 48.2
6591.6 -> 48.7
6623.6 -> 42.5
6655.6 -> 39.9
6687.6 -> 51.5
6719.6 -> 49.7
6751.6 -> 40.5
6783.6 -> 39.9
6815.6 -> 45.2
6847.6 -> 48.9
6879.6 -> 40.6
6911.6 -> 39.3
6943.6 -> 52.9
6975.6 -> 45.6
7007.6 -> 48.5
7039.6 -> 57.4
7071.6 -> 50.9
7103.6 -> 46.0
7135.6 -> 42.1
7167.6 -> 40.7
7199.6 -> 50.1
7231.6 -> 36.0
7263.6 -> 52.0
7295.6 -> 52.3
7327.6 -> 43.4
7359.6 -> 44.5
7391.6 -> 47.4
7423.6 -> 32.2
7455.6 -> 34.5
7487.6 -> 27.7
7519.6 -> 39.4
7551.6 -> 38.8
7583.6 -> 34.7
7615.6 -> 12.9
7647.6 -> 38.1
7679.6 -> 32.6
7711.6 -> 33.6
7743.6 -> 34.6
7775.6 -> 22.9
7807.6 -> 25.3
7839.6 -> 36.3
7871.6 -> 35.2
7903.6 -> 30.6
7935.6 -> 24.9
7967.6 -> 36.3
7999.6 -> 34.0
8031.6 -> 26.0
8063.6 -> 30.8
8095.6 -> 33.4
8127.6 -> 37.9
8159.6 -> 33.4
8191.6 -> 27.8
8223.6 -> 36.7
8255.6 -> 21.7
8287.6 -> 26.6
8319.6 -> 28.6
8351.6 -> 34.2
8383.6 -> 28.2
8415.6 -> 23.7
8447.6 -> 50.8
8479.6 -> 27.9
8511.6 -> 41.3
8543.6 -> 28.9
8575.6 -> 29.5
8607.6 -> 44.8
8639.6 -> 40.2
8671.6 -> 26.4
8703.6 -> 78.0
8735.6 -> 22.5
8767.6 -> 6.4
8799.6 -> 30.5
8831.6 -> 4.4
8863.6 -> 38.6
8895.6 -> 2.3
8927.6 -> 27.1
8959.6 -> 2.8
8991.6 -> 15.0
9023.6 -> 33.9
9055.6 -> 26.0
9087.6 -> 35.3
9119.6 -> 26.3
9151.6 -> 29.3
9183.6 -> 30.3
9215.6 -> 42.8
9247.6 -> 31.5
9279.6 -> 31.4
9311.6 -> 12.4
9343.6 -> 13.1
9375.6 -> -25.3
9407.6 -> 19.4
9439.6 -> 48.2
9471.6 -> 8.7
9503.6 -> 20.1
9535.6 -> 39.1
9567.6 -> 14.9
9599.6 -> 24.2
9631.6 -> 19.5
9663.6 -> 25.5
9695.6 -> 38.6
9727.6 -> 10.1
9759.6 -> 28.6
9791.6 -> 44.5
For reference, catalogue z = 0.736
